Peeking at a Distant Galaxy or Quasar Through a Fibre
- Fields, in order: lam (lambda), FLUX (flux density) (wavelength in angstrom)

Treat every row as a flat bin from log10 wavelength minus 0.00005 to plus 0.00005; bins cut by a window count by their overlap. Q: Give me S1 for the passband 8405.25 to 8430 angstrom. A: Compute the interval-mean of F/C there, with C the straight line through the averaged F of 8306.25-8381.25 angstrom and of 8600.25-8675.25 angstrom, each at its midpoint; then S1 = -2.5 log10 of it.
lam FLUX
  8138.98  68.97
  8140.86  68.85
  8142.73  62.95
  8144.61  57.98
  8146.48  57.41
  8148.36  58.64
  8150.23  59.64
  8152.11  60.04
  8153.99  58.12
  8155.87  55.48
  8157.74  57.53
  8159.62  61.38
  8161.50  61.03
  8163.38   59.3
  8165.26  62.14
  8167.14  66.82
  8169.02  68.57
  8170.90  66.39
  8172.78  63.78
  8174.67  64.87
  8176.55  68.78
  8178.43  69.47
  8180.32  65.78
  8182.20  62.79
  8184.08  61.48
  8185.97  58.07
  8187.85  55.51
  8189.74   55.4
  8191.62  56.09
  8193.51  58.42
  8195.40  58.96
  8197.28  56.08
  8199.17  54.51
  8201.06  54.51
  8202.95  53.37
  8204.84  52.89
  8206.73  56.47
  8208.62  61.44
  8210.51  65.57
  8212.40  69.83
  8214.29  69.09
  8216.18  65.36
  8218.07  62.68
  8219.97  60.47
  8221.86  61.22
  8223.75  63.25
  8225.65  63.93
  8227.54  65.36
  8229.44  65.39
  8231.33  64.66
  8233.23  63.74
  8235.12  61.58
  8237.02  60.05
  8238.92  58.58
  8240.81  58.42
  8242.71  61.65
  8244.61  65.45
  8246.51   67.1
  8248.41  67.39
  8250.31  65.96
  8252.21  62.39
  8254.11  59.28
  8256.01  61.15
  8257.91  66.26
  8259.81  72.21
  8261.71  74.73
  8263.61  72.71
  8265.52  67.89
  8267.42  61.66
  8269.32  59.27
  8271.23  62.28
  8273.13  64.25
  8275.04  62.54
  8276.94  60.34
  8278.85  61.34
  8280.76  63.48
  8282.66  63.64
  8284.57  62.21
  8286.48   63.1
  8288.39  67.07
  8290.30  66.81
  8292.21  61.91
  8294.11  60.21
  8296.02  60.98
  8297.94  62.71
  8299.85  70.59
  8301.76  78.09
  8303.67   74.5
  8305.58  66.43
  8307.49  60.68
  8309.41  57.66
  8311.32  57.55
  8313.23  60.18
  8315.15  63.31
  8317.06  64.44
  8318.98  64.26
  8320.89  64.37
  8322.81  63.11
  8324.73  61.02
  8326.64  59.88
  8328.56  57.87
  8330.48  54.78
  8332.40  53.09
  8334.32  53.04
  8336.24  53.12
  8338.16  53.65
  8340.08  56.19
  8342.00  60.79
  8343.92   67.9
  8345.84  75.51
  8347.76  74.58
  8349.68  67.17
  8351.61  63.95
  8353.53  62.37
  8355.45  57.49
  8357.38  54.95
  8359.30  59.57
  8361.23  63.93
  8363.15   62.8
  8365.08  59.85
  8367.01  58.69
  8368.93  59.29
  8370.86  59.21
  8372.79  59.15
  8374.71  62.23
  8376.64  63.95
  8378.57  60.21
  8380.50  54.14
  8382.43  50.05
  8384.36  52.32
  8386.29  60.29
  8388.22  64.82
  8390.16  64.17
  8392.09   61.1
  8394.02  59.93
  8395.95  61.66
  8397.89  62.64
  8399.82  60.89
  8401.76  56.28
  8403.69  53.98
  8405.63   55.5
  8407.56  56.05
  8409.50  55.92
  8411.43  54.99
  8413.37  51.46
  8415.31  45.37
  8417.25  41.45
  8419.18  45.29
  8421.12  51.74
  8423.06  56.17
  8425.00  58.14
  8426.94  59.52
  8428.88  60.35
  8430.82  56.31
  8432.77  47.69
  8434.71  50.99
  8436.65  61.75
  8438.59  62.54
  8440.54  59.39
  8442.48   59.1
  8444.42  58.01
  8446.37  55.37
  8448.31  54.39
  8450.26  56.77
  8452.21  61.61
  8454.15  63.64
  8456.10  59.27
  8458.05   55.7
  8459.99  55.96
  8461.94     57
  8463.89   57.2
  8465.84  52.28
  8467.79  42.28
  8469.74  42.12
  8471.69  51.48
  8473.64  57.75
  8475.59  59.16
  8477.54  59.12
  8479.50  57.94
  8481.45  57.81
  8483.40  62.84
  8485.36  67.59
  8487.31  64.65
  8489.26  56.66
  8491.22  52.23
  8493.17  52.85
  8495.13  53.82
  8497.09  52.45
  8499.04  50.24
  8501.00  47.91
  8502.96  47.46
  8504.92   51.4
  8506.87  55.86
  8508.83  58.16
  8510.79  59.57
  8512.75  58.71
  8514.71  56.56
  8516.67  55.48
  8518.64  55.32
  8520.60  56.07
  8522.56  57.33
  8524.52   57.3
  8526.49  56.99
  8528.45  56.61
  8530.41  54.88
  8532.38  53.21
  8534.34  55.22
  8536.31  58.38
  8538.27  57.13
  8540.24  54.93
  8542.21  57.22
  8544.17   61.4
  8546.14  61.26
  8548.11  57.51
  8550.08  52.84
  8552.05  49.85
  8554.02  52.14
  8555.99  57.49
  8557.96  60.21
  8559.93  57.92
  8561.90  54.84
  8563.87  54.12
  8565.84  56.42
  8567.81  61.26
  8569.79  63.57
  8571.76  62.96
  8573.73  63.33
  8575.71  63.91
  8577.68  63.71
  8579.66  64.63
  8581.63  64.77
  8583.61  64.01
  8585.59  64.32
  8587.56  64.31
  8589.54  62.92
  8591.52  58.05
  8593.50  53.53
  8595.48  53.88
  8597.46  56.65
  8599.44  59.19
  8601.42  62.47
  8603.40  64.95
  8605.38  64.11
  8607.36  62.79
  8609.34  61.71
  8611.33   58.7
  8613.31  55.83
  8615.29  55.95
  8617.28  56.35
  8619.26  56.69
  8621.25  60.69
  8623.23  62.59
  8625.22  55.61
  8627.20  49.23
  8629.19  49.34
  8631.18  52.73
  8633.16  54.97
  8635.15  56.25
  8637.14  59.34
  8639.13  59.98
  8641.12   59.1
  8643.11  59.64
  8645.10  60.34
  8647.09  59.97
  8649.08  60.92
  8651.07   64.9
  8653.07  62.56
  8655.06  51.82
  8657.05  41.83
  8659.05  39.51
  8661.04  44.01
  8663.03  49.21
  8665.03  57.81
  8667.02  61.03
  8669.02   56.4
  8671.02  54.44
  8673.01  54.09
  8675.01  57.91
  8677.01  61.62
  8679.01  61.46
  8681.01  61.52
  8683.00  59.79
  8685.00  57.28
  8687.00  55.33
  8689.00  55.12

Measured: 0.12 mag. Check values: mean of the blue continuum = 60.7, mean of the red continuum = 56.7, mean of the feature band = 53.2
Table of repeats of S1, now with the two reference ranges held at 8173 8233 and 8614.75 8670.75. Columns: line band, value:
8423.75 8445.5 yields 0.01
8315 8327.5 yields -0.05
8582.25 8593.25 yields -0.11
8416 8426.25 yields 0.16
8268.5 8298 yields -0.04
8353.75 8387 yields 0.01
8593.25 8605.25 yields -0.06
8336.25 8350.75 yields -0.08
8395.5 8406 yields 0.01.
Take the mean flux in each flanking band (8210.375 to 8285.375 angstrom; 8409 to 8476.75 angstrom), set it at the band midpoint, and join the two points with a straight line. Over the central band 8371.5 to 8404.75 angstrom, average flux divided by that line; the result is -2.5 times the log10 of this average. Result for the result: -0.03 mag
